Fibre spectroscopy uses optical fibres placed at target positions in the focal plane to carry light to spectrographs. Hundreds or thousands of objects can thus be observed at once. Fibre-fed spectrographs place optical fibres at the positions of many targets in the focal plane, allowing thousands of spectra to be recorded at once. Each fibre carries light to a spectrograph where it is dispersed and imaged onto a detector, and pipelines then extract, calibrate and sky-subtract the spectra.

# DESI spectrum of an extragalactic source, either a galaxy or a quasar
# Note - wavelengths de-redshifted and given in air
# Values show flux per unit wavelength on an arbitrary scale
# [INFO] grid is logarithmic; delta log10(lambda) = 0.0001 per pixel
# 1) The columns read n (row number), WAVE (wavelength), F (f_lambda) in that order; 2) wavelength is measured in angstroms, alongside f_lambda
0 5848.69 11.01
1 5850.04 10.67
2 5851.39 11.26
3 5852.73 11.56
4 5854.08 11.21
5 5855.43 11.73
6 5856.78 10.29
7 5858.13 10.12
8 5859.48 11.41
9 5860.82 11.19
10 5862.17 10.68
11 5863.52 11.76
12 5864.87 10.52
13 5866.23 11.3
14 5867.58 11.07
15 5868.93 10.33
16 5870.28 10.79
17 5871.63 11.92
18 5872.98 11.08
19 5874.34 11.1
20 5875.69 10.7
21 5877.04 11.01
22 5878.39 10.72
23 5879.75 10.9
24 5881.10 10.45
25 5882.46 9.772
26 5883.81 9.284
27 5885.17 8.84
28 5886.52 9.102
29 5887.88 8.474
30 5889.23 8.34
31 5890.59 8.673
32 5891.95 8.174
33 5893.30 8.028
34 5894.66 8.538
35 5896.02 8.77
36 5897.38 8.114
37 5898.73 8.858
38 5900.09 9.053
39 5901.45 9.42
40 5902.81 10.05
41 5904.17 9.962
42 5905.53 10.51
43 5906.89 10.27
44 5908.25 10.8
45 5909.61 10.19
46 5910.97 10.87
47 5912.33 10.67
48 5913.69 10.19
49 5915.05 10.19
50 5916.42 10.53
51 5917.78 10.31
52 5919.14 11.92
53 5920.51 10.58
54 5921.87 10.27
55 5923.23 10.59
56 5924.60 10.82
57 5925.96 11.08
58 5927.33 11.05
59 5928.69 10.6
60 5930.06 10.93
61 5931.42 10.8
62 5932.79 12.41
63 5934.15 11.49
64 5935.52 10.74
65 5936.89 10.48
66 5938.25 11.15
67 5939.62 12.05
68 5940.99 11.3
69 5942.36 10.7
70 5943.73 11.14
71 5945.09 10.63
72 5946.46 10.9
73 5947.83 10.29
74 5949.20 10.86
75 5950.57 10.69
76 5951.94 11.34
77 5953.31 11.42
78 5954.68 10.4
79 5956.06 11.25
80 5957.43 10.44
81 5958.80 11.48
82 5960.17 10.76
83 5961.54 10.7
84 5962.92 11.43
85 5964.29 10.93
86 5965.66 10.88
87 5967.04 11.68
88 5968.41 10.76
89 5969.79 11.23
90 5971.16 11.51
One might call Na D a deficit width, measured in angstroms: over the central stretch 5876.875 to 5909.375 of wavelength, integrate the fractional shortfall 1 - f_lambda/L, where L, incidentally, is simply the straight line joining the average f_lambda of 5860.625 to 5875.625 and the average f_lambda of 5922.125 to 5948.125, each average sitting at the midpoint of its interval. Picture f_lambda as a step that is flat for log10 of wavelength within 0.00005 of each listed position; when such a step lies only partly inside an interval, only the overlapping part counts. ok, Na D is 4.8 angstroms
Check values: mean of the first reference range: 11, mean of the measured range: 9.41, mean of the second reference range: 11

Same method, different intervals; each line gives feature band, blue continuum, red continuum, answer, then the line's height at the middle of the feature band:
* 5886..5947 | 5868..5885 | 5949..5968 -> 3.4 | 10.8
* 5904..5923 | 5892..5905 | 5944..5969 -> -2.1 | 9.47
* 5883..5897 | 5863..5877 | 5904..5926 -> 2.9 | 10.8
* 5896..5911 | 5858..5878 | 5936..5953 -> 1.7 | 11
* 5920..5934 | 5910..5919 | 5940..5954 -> -0.3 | 10.7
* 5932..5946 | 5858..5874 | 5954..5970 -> -0.3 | 11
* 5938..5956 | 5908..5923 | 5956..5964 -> -0.2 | 10.9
